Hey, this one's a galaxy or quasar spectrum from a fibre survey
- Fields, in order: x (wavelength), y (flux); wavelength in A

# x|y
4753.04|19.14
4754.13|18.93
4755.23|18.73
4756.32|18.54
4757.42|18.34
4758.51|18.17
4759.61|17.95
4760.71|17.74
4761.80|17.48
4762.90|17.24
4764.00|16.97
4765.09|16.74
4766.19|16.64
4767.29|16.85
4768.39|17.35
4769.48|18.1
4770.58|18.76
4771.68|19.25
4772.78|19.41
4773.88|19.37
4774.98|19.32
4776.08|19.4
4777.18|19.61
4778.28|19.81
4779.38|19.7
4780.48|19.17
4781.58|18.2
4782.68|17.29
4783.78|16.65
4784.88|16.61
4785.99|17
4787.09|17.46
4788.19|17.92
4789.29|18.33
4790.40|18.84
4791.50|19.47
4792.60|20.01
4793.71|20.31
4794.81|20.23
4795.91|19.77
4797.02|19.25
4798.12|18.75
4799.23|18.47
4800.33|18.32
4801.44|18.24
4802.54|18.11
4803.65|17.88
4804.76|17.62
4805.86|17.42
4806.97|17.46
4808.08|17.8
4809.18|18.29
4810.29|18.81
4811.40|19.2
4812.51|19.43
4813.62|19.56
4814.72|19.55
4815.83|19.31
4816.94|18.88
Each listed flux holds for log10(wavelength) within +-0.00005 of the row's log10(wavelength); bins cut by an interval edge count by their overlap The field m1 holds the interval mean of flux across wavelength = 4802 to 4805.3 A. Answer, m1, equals 17.8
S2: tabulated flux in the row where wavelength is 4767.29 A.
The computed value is 16.85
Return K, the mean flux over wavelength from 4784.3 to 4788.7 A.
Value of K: 17.2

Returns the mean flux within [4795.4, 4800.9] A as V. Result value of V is 18.9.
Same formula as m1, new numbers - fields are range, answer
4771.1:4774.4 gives 19.3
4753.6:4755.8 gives 18.8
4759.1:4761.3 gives 17.9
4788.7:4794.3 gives 19.4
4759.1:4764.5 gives 17.5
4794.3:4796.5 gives 20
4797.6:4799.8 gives 18.6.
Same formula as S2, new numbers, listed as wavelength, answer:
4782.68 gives 17.29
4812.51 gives 19.43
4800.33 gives 18.32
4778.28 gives 19.81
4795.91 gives 19.77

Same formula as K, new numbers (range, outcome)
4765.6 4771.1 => 17.5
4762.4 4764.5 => 17.1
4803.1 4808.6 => 17.6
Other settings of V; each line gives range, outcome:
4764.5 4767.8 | 16.8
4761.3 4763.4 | 17.3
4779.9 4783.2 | 18.3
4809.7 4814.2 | 19.2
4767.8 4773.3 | 18.6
